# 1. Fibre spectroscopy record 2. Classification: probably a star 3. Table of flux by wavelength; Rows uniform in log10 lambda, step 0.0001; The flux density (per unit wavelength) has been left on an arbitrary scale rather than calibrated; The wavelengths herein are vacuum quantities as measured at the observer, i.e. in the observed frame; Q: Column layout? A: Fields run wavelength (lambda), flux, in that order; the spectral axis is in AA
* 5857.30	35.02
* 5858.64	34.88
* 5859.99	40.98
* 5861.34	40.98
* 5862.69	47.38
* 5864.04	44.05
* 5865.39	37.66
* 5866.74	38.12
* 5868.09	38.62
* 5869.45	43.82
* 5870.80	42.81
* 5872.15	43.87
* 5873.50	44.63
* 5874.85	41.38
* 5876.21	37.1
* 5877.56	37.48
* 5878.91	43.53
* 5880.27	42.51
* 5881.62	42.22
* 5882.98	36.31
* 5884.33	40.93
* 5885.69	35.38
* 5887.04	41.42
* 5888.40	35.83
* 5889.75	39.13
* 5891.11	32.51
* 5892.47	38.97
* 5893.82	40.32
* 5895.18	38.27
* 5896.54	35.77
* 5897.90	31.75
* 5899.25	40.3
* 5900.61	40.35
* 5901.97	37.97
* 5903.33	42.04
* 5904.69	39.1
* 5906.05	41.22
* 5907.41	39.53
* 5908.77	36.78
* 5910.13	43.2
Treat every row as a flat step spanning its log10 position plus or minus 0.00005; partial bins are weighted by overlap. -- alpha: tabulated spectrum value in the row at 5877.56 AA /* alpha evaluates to 37.48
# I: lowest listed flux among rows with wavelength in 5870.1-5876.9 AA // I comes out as 37.1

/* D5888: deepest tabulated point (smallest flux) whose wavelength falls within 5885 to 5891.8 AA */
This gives 32.51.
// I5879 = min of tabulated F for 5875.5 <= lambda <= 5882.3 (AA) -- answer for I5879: 37.1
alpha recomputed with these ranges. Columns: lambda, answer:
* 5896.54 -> 35.77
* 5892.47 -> 38.97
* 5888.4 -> 35.83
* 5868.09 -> 38.62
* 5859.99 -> 40.98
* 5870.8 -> 42.81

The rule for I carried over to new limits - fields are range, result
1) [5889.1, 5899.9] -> 31.75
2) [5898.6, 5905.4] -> 37.97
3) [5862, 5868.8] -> 37.66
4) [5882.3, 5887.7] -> 35.38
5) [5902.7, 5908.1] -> 39.1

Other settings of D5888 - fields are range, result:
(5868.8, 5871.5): 42.81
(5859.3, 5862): 40.98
